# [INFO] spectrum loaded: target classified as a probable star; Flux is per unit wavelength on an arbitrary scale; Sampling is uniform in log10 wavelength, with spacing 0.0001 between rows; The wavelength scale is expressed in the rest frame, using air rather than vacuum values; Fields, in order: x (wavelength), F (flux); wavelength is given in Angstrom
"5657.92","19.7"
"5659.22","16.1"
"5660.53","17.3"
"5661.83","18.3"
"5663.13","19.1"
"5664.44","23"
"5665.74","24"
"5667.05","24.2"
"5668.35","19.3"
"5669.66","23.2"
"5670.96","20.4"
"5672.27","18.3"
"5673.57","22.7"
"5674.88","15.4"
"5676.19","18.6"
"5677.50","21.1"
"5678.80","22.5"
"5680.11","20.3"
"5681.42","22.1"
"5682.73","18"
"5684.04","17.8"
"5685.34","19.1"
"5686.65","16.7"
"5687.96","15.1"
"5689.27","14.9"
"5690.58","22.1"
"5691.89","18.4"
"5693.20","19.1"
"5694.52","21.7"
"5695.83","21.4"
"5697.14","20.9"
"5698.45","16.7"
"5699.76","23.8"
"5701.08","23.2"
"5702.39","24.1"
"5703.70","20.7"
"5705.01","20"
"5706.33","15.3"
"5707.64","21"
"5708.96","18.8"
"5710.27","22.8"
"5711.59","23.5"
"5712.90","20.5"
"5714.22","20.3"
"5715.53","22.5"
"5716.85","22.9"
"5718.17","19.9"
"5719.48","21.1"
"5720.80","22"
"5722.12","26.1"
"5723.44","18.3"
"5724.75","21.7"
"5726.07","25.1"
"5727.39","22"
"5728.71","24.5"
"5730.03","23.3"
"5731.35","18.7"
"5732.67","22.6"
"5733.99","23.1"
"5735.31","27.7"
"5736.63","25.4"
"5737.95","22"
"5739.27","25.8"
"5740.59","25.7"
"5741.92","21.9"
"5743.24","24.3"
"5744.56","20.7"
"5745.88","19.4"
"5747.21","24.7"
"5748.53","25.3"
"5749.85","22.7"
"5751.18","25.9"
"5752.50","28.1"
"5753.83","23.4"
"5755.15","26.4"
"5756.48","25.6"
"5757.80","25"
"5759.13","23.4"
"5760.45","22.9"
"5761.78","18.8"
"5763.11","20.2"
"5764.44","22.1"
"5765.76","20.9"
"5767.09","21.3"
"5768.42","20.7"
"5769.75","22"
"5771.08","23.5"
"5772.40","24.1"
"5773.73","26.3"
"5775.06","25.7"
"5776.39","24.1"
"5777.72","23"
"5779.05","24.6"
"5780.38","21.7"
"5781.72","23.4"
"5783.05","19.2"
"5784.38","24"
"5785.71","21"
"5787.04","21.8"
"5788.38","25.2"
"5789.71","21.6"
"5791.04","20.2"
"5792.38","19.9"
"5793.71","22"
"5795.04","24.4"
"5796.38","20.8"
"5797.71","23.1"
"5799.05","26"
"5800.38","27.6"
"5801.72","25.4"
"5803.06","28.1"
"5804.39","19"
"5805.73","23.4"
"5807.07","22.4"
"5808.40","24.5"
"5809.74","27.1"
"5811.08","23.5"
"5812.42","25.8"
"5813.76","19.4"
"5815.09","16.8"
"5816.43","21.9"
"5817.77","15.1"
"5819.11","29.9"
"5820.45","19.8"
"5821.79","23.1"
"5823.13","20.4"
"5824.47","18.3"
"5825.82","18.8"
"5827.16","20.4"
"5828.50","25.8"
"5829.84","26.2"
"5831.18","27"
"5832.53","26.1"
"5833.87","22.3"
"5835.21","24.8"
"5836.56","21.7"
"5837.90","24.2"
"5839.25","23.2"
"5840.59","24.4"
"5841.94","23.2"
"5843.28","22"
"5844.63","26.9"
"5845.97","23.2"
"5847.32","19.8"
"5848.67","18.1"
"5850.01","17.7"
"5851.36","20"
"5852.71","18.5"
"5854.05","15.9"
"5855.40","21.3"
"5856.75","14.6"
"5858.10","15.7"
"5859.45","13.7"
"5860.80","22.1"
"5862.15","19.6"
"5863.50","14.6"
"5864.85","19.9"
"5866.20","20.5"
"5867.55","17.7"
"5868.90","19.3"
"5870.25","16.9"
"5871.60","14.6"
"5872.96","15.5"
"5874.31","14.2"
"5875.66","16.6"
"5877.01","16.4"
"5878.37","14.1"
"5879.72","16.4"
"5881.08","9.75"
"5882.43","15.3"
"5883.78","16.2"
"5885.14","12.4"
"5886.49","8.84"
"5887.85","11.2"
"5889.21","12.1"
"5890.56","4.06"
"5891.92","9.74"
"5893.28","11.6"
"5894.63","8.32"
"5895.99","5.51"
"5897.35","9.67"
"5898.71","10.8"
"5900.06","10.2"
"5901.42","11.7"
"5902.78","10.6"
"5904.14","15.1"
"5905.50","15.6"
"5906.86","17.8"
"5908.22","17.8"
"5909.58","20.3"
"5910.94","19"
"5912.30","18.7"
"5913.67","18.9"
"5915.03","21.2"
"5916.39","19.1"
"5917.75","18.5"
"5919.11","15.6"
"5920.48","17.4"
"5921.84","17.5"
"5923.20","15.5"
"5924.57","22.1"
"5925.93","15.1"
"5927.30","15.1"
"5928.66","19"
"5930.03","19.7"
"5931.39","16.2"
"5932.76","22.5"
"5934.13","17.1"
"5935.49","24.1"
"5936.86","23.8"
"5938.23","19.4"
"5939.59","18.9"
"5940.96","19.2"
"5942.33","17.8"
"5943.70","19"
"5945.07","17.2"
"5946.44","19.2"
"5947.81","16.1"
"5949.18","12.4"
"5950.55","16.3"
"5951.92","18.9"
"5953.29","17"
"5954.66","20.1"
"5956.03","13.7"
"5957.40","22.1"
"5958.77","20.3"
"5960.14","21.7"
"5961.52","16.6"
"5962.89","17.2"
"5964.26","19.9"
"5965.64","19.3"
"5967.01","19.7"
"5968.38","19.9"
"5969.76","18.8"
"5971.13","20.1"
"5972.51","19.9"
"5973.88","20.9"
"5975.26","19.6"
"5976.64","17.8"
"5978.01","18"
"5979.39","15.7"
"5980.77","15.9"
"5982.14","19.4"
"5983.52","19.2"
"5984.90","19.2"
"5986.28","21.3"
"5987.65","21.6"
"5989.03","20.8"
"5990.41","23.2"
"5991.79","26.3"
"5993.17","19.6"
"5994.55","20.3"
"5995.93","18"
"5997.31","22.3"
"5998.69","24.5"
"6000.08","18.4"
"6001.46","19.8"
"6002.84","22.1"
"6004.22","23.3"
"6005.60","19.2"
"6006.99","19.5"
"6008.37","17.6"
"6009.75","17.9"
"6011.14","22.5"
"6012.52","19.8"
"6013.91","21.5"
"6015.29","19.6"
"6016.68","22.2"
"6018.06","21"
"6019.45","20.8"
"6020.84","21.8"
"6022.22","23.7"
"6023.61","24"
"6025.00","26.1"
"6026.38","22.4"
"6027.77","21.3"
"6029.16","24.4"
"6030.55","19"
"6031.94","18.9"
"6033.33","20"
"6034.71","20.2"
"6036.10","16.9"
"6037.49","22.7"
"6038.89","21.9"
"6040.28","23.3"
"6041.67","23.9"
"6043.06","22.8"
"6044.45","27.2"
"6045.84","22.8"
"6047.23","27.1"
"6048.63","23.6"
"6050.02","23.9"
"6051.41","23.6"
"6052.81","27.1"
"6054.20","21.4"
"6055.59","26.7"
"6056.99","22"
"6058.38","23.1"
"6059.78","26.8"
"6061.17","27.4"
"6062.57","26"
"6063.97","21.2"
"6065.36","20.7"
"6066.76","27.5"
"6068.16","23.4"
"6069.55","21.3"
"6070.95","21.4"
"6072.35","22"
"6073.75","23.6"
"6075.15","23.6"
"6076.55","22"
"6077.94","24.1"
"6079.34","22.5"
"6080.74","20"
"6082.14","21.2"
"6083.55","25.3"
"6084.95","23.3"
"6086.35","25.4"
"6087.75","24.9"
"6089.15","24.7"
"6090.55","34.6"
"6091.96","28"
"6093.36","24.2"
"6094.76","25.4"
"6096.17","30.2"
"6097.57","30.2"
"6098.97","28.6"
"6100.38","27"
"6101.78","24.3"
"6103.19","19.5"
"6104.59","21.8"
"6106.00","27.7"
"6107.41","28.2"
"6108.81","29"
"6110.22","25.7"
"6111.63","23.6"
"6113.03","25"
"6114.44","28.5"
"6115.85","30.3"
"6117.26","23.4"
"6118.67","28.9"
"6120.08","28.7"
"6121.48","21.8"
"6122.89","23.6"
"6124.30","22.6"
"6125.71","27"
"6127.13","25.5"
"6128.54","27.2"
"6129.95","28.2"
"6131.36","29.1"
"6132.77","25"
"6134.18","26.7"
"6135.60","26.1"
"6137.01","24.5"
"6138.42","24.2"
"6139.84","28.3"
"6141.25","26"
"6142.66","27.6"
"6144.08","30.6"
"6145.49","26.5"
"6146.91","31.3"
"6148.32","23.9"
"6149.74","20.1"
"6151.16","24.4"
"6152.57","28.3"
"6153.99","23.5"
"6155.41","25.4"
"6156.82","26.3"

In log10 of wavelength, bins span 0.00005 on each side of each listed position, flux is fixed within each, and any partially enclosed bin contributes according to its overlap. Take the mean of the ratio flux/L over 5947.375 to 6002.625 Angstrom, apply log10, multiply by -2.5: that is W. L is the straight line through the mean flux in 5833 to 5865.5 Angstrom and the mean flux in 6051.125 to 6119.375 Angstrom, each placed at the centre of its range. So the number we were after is 0.182 mag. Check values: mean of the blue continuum 20.3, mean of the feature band 19.3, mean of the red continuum 25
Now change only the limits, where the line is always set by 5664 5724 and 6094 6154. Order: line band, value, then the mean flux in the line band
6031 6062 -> 0.086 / 23.3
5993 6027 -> 0.171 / 21.1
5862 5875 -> 0.309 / 17.2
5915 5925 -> 0.286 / 18.1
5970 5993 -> 0.219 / 19.9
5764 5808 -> -0.061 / 23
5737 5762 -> -0.127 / 23.9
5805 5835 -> -0.023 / 22.7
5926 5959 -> 0.278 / 18.5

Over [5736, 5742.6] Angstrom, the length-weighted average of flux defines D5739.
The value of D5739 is 24.1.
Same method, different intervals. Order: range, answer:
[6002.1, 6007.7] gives 21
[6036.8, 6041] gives 22.6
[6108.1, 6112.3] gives 26.1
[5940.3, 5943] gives 18.5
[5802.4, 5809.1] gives 23.5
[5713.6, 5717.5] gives 21.9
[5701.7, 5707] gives 20.1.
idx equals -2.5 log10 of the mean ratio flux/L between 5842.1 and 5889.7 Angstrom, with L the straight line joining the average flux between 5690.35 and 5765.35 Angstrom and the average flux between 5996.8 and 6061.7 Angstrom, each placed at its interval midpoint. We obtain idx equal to 0.30 mag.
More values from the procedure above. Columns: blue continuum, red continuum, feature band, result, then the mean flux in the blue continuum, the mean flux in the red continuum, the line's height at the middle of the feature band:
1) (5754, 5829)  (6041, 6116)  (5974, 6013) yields 0.20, 22.7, 24.9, 24.2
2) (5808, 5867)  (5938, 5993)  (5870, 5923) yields 0.38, 21.3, 19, 20.2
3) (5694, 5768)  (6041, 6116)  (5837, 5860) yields 0.15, 22.5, 24.9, 23.3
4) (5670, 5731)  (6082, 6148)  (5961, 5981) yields 0.29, 20.6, 26.4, 24.4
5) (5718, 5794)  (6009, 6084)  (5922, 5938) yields 0.20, 23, 22.7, 22.8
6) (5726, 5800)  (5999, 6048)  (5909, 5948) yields 0.18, 23.2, 21.6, 22.2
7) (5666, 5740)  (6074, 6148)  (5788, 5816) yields -0.04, 21.1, 26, 22.3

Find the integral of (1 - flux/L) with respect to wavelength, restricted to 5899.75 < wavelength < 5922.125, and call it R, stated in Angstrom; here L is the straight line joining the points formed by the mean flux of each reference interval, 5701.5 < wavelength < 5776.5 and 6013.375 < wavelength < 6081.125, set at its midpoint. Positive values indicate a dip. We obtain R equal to 5.8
